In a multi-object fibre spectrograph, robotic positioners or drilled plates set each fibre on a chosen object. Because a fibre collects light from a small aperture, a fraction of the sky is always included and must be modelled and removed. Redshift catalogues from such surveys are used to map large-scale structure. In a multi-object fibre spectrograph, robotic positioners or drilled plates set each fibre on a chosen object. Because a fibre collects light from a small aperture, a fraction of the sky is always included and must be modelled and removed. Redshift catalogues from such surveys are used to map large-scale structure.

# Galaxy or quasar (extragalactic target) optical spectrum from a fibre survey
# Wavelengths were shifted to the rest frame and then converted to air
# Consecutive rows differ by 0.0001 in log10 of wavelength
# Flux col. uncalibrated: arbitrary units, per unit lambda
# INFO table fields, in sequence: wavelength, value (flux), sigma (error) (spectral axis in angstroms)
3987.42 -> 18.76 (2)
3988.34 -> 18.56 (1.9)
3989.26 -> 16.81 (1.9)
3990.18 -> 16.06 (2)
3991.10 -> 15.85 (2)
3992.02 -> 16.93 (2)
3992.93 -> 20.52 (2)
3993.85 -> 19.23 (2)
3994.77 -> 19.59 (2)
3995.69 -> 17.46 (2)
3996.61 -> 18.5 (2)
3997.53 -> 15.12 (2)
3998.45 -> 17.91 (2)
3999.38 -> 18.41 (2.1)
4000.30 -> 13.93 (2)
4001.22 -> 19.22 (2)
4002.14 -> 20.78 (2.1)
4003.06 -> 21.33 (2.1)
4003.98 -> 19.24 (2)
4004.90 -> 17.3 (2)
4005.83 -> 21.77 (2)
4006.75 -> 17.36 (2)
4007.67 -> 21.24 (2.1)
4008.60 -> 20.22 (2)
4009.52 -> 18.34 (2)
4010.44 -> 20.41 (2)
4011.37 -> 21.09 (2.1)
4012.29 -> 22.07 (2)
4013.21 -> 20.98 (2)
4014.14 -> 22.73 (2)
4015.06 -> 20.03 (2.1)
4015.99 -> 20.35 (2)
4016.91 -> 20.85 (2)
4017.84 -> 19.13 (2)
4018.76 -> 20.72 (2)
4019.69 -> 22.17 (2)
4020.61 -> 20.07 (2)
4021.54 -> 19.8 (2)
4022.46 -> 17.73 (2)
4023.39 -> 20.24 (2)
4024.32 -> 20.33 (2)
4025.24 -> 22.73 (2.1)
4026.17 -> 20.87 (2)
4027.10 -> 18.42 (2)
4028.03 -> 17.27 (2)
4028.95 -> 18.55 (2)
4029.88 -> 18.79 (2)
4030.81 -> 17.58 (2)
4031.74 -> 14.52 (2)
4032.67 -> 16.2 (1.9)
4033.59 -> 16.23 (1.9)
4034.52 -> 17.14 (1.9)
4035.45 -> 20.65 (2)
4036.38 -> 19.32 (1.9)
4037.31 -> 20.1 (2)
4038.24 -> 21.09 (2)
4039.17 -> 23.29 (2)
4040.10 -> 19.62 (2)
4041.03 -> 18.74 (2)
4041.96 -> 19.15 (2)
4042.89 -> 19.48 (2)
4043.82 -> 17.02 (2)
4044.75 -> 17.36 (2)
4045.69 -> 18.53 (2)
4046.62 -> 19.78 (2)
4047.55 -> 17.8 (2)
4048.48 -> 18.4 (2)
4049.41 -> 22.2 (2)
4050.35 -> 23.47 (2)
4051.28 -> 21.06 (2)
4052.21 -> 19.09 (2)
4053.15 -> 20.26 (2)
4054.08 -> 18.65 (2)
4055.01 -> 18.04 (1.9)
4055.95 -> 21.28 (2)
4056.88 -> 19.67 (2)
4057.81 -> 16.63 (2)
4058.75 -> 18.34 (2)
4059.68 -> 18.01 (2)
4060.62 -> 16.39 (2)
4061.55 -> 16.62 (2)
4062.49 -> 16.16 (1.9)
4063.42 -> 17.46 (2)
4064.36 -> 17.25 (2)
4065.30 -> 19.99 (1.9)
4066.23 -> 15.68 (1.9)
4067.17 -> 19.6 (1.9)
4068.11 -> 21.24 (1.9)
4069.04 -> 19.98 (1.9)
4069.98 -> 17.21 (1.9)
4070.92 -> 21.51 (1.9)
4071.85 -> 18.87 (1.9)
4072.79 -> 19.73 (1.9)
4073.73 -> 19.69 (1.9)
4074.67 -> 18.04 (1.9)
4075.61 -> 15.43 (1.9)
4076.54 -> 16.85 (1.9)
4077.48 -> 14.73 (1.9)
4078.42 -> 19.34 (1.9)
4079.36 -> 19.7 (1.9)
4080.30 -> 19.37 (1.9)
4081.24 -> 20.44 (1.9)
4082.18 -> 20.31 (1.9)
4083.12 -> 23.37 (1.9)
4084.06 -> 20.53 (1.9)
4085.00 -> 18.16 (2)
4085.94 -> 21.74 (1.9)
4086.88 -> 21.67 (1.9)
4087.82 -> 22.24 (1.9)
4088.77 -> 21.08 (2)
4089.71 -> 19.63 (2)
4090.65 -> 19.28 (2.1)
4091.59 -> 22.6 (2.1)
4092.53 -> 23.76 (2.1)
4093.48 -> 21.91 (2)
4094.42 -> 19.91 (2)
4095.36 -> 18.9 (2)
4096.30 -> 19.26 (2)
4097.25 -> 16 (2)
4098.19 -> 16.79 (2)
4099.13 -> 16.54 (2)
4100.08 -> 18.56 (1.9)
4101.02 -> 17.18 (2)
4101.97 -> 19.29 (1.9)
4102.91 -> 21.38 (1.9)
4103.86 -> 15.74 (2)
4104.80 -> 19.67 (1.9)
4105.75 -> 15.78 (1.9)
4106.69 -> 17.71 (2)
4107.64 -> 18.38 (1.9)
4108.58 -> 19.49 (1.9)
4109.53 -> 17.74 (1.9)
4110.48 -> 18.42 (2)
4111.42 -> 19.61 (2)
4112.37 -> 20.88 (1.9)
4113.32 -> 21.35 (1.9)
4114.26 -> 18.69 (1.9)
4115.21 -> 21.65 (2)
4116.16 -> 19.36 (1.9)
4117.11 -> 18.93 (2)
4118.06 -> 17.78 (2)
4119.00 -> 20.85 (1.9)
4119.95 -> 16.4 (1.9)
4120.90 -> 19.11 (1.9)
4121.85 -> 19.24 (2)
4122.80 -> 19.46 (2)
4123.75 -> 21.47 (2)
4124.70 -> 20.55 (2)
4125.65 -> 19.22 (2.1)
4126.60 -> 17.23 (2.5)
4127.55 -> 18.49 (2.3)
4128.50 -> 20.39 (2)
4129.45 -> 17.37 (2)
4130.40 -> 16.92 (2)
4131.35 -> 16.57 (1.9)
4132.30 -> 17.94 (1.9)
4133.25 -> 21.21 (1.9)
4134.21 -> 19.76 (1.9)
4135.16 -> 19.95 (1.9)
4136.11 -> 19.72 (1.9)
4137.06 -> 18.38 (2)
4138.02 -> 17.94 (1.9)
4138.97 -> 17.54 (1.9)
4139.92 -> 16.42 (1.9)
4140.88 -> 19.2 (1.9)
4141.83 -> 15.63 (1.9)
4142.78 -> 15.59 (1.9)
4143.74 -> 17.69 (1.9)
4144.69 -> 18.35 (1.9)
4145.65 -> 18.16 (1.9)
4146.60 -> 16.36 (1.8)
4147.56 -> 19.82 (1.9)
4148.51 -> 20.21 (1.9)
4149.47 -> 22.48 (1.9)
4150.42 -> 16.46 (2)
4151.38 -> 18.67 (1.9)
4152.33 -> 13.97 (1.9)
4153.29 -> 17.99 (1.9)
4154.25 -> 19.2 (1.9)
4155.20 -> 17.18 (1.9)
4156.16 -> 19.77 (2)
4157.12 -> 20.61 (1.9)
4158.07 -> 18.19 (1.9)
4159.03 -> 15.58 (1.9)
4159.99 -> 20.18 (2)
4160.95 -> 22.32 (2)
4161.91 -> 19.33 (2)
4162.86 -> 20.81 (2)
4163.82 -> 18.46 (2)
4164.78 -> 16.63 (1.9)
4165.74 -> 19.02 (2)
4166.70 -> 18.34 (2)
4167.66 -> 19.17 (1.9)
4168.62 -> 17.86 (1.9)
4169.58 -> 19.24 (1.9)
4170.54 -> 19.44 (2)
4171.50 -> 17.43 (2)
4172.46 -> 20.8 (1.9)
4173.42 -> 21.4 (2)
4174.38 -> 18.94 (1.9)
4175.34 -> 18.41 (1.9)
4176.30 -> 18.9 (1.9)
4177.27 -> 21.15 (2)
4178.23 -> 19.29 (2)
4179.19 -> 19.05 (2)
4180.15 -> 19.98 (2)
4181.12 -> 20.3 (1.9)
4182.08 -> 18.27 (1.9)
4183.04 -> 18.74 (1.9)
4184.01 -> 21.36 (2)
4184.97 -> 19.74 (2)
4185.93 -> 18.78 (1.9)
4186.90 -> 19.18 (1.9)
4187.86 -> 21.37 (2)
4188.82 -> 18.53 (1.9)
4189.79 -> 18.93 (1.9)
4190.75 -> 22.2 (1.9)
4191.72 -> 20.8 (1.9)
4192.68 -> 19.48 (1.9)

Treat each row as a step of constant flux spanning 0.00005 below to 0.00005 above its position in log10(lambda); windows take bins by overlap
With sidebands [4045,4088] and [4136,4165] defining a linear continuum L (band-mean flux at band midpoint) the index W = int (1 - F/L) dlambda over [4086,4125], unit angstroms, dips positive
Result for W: -1.3 angstroms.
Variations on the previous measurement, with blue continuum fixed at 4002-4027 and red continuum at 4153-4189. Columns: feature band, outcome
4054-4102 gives 2.0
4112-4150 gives 1.3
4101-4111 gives 0.7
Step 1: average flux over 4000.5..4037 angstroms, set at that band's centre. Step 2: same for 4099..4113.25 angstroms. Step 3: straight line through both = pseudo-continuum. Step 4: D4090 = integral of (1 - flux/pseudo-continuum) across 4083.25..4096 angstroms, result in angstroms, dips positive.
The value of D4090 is -1.5 angstroms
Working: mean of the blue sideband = 19.5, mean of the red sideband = 18.5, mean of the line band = 20.9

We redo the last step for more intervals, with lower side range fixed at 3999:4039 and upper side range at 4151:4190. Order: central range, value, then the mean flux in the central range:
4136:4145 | 0.8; 17.5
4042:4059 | 0.1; 19.3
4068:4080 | 0.5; 18.6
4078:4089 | -0.8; 20.6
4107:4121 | 0.0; 19.2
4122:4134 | 0.2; 18.9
